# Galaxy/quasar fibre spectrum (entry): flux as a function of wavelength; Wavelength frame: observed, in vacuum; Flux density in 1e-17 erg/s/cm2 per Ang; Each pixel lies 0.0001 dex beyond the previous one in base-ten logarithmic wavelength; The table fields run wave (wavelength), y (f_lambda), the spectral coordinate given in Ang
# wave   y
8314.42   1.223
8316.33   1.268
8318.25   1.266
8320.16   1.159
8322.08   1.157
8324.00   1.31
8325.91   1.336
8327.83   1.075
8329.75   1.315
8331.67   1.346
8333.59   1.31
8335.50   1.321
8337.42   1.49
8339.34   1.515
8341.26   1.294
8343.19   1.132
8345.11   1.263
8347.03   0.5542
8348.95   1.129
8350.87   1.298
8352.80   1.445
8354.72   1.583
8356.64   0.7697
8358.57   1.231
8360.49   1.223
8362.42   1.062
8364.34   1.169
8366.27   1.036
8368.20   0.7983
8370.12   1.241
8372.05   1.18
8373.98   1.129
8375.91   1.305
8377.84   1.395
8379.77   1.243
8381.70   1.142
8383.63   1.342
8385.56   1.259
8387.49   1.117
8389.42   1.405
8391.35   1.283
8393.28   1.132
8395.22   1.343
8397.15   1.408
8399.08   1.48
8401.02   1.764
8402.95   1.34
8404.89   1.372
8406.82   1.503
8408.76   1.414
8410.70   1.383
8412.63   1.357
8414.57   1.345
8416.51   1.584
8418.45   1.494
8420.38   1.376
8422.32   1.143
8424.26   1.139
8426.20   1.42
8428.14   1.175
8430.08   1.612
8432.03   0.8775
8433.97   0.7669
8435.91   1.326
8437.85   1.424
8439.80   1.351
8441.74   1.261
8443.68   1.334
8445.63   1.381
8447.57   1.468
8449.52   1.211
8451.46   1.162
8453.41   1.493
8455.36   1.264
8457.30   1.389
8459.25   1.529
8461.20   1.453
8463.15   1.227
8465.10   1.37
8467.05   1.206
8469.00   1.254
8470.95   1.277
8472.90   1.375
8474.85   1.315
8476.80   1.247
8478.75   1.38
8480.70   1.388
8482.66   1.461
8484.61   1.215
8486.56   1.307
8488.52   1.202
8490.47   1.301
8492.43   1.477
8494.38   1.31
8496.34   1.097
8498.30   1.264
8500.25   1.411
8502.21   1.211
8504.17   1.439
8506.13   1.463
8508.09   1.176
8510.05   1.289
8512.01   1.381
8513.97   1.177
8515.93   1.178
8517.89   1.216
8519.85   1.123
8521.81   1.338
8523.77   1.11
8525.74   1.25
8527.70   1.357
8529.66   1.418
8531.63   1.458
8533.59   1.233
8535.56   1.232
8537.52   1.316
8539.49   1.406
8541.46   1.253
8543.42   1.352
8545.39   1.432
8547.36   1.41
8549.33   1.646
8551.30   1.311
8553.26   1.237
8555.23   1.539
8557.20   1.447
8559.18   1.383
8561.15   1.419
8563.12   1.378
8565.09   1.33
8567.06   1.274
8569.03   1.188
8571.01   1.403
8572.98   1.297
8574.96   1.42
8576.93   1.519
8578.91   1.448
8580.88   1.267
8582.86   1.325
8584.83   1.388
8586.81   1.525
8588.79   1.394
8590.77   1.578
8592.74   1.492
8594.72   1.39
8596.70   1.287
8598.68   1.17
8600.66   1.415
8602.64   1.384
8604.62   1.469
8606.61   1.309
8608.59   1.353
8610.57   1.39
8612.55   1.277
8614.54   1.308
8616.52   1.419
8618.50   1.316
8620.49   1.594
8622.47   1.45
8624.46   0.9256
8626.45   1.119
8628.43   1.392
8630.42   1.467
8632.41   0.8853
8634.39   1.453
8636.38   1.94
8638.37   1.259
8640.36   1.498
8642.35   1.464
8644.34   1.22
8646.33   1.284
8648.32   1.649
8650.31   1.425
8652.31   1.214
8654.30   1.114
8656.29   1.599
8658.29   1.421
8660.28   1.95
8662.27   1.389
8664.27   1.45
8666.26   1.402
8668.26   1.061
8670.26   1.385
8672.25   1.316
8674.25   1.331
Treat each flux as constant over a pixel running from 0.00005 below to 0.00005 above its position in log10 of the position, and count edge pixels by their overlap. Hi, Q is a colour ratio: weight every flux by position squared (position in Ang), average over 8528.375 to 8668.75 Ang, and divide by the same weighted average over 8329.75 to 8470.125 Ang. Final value 1.12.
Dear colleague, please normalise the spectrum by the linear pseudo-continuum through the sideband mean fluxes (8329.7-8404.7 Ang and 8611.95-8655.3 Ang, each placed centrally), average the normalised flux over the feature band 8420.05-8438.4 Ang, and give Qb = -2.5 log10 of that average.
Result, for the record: 0.051 mag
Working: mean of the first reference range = 1.25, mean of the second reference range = 1.35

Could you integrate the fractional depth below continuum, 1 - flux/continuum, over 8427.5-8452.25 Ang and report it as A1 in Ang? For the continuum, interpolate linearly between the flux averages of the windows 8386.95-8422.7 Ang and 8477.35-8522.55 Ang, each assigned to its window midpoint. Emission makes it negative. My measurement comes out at 1.7 Ang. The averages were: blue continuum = 1.39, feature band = 1.26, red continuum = 1.3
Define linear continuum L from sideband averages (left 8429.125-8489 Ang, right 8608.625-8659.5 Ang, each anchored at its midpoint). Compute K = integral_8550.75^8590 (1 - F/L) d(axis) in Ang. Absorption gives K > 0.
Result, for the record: -0.93 Ang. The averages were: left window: 1.31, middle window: 1.38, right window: 1.37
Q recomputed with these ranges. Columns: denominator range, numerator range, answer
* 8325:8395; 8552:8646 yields 1.19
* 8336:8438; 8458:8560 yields 1.08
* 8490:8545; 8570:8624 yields 1.09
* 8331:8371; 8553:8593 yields 1.23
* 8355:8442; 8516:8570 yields 1.08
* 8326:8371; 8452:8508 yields 1.14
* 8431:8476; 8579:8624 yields 1.11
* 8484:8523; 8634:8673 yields 1.15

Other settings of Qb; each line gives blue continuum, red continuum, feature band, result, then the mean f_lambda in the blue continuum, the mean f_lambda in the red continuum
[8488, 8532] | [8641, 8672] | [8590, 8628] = 0.012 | 1.29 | 1.4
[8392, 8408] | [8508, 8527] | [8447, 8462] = -0.032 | 1.41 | 1.23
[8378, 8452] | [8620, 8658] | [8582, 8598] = -0.050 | 1.32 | 1.36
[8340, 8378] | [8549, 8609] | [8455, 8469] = -0.067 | 1.16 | 1.38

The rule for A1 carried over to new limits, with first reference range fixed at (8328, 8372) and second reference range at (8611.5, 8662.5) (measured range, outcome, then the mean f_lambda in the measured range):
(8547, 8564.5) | -1.1 Ang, 1.42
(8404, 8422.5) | -2.5 Ang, 1.41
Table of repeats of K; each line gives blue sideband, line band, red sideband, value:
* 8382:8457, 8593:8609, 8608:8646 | -0.04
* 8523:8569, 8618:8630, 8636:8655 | 0.68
